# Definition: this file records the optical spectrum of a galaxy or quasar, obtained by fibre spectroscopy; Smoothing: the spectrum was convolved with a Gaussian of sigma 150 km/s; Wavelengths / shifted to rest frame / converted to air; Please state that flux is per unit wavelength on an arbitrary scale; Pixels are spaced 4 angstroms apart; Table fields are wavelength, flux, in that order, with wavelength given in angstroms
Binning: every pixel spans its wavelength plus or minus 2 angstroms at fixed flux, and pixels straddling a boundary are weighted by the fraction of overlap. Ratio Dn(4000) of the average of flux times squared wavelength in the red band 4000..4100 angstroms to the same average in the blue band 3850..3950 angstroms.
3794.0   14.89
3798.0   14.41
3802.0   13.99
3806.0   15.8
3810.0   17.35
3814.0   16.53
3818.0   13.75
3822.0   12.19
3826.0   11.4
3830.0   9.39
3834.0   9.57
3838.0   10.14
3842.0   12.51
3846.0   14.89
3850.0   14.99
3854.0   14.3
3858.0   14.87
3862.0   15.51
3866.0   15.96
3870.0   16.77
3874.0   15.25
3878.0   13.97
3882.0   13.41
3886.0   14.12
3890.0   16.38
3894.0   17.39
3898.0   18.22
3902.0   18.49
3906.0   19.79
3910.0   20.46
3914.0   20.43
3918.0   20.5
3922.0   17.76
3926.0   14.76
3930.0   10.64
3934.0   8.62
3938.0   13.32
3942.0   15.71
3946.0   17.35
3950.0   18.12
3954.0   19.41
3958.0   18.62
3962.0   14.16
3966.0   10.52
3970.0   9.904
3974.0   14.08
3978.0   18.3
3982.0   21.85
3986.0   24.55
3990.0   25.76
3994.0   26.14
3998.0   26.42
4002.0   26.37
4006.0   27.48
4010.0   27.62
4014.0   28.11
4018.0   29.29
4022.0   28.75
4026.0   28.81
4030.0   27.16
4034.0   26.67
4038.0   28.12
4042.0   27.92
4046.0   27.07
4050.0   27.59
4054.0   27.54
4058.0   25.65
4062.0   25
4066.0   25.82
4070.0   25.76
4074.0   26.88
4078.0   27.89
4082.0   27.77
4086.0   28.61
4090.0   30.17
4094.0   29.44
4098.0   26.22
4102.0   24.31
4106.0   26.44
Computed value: 1.85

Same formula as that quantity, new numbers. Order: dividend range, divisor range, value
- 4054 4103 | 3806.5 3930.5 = 1.96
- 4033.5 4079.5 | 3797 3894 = 2.11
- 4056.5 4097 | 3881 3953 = 1.79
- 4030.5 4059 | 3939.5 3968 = 1.76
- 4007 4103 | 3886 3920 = 1.59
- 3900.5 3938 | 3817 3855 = 1.42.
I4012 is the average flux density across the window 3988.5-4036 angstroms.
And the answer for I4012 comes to 27.4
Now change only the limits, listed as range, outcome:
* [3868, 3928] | 17.2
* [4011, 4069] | 27.4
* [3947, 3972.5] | 15.2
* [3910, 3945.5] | 15.6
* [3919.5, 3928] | 16.5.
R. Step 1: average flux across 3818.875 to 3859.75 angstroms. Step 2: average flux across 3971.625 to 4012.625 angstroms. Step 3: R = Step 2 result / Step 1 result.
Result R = 1.91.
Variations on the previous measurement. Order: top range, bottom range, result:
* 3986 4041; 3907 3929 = 1.48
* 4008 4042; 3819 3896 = 2.03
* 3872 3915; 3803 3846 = 1.31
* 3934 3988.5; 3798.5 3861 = 1.21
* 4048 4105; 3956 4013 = 1.29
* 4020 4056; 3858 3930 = 1.65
